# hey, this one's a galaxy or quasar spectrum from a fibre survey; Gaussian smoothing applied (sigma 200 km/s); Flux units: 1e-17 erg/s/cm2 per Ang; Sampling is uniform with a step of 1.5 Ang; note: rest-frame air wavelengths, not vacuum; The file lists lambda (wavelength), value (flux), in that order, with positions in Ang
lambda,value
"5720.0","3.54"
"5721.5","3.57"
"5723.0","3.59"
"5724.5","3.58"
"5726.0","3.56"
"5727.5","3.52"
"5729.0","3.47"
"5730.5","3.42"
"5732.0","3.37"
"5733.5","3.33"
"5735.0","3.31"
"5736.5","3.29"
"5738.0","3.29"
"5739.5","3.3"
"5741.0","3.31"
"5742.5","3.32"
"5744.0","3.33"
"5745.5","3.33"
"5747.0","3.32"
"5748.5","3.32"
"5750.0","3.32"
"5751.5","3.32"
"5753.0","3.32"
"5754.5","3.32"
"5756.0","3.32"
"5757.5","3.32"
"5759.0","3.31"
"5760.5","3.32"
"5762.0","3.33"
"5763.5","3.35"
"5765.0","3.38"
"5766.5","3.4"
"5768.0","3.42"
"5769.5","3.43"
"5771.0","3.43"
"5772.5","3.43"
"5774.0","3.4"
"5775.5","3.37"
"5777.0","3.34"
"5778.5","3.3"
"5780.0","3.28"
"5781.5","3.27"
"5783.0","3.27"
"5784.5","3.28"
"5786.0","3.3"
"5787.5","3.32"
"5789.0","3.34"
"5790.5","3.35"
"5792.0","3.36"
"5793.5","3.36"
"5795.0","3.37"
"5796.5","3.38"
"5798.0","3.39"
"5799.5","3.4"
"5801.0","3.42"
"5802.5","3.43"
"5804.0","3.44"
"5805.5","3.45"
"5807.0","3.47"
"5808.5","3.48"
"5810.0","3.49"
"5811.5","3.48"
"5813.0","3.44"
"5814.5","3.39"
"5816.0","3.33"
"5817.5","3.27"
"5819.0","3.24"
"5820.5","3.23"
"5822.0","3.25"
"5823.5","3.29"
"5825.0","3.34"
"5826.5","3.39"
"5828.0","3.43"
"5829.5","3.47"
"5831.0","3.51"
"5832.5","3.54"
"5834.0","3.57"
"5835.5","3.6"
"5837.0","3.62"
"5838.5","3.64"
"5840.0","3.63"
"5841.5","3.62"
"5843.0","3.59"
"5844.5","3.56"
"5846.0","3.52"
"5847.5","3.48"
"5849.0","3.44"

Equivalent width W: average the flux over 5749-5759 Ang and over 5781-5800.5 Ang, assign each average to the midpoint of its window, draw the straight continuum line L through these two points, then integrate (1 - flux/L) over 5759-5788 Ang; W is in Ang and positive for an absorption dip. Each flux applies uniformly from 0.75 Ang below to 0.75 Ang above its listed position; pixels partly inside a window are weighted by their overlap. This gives -0.2 Ang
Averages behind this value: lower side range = 3.32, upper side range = 3.34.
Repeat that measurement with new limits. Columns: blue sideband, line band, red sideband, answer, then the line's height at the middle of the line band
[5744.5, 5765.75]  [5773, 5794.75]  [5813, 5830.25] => 0.03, 3.33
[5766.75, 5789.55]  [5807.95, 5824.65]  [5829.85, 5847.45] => 0.66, 3.49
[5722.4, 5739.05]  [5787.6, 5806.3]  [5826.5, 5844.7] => 0.64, 3.51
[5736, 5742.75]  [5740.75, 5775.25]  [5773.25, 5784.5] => -0.45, 3.31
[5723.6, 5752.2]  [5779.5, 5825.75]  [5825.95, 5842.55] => 1.75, 3.49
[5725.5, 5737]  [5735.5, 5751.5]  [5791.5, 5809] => 0.45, 3.41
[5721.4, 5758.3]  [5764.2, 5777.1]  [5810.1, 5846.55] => 0.00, 3.4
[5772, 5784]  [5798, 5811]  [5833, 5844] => 0.02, 3.45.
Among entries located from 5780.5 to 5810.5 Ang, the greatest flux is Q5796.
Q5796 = 3.49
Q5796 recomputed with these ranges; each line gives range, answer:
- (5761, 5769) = 3.42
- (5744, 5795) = 3.43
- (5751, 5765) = 3.38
